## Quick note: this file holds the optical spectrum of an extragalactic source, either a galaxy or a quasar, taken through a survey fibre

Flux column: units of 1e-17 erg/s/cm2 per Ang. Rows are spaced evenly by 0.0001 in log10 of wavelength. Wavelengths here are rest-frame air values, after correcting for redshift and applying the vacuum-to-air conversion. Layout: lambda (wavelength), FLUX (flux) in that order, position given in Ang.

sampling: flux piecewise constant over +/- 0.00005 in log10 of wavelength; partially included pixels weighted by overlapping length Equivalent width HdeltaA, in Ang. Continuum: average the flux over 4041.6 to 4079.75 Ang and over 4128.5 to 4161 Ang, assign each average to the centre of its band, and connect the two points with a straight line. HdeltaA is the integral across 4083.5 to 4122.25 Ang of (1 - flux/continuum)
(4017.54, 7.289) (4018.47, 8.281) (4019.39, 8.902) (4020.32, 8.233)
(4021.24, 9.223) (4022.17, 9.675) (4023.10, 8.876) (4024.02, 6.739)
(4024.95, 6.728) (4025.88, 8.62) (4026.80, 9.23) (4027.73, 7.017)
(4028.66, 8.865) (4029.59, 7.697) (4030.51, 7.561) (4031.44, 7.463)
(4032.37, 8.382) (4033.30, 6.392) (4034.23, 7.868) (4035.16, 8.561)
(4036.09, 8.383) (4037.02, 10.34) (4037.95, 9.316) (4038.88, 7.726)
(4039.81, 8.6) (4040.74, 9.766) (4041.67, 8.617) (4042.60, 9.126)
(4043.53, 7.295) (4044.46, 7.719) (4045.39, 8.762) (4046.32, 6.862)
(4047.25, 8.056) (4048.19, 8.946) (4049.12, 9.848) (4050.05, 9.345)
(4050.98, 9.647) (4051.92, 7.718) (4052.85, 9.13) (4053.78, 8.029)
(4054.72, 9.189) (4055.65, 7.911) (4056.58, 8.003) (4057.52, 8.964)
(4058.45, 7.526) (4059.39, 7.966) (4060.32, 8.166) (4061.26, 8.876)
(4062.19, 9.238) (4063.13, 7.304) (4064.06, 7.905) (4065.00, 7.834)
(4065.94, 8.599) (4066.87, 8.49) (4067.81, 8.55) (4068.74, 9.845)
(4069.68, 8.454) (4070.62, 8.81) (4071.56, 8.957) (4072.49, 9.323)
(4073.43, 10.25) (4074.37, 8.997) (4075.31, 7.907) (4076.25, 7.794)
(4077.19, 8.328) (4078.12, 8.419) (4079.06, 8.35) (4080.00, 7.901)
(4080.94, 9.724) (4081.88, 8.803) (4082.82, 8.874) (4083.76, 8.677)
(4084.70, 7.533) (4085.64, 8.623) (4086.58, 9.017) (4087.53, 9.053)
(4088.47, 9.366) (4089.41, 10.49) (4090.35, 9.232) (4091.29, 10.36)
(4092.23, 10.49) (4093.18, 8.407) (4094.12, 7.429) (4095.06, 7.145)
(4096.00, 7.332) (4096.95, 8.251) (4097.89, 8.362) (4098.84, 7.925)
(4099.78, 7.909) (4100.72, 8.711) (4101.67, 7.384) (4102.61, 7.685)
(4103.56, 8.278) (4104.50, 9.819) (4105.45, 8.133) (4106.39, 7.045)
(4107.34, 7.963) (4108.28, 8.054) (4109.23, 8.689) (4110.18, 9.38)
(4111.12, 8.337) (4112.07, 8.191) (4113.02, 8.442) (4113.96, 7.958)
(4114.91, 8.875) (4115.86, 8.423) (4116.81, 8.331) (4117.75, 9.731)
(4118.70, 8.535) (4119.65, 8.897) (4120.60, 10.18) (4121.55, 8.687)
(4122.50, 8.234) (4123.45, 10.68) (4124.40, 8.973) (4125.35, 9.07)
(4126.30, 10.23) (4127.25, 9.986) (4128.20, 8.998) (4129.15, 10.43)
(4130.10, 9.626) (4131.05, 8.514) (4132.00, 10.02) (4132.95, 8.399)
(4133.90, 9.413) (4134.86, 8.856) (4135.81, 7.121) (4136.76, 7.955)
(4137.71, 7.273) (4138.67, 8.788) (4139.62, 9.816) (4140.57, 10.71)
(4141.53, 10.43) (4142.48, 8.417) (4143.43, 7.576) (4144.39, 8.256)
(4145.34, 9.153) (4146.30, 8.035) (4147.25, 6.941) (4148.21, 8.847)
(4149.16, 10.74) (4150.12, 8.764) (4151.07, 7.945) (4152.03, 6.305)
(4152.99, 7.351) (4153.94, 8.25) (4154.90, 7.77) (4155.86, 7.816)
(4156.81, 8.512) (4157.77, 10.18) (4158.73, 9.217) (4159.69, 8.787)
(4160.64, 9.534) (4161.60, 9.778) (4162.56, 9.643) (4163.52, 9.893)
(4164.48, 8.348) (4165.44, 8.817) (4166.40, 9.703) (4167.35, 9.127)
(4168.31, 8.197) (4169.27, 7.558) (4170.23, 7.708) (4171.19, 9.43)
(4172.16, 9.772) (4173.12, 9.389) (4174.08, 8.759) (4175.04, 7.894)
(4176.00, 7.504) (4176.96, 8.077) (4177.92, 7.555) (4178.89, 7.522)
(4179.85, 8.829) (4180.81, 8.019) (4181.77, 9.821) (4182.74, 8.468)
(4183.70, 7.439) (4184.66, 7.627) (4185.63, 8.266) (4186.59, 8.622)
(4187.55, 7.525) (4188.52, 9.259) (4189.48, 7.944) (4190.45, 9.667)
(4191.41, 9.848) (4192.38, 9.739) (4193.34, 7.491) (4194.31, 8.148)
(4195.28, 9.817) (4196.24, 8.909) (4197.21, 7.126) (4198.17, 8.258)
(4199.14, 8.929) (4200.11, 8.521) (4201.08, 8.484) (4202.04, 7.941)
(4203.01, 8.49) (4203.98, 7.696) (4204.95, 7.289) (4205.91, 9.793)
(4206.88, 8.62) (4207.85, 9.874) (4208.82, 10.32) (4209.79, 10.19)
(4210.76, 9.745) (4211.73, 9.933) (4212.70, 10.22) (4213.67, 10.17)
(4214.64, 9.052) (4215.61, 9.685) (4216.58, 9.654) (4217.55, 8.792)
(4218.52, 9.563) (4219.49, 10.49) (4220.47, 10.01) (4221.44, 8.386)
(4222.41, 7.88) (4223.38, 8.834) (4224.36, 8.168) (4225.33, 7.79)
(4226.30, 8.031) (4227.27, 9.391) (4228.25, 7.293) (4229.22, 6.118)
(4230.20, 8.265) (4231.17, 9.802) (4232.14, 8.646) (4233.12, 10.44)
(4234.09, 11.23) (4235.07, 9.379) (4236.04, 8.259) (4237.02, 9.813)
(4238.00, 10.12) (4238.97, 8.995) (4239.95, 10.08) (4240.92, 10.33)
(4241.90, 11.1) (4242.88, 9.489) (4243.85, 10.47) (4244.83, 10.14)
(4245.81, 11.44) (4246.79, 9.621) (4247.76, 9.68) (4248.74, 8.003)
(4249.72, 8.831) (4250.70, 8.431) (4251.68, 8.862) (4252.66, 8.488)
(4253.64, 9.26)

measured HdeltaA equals 0.2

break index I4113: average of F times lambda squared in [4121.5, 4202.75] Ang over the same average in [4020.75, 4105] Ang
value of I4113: 1.07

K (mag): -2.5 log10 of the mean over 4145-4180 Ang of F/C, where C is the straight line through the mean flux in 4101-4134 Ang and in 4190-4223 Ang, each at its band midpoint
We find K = 0.05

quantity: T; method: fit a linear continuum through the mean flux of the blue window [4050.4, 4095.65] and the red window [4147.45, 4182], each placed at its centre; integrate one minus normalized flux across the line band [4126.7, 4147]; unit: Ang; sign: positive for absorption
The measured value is -0.68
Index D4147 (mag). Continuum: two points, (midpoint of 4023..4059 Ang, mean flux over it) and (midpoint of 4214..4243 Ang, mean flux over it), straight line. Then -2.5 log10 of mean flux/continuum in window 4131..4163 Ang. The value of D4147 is 0.02 mag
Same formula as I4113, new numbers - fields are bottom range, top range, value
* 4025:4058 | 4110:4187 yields 1.09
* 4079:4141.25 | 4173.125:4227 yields 1.04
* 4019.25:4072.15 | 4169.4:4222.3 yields 1.13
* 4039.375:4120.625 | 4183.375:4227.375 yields 1.10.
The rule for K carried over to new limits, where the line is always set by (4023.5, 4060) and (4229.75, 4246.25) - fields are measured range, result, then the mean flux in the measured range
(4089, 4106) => 0.03 mag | 8.51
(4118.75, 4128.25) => -0.05 mag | 9.37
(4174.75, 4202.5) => 0.13 mag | 8.39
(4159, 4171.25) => 0.04 mag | 8.96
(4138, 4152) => 0.04 mag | 8.78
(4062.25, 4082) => -0.01 mag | 8.61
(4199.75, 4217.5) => 0.05 mag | 9.2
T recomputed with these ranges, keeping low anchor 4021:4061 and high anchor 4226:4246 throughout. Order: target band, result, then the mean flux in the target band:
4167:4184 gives 1.3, 8.39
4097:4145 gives 0.3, 8.75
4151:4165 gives 0.6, 8.64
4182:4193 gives 0.7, 8.6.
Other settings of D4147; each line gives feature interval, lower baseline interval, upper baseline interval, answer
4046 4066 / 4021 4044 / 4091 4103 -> -0.02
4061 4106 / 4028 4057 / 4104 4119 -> -0.02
